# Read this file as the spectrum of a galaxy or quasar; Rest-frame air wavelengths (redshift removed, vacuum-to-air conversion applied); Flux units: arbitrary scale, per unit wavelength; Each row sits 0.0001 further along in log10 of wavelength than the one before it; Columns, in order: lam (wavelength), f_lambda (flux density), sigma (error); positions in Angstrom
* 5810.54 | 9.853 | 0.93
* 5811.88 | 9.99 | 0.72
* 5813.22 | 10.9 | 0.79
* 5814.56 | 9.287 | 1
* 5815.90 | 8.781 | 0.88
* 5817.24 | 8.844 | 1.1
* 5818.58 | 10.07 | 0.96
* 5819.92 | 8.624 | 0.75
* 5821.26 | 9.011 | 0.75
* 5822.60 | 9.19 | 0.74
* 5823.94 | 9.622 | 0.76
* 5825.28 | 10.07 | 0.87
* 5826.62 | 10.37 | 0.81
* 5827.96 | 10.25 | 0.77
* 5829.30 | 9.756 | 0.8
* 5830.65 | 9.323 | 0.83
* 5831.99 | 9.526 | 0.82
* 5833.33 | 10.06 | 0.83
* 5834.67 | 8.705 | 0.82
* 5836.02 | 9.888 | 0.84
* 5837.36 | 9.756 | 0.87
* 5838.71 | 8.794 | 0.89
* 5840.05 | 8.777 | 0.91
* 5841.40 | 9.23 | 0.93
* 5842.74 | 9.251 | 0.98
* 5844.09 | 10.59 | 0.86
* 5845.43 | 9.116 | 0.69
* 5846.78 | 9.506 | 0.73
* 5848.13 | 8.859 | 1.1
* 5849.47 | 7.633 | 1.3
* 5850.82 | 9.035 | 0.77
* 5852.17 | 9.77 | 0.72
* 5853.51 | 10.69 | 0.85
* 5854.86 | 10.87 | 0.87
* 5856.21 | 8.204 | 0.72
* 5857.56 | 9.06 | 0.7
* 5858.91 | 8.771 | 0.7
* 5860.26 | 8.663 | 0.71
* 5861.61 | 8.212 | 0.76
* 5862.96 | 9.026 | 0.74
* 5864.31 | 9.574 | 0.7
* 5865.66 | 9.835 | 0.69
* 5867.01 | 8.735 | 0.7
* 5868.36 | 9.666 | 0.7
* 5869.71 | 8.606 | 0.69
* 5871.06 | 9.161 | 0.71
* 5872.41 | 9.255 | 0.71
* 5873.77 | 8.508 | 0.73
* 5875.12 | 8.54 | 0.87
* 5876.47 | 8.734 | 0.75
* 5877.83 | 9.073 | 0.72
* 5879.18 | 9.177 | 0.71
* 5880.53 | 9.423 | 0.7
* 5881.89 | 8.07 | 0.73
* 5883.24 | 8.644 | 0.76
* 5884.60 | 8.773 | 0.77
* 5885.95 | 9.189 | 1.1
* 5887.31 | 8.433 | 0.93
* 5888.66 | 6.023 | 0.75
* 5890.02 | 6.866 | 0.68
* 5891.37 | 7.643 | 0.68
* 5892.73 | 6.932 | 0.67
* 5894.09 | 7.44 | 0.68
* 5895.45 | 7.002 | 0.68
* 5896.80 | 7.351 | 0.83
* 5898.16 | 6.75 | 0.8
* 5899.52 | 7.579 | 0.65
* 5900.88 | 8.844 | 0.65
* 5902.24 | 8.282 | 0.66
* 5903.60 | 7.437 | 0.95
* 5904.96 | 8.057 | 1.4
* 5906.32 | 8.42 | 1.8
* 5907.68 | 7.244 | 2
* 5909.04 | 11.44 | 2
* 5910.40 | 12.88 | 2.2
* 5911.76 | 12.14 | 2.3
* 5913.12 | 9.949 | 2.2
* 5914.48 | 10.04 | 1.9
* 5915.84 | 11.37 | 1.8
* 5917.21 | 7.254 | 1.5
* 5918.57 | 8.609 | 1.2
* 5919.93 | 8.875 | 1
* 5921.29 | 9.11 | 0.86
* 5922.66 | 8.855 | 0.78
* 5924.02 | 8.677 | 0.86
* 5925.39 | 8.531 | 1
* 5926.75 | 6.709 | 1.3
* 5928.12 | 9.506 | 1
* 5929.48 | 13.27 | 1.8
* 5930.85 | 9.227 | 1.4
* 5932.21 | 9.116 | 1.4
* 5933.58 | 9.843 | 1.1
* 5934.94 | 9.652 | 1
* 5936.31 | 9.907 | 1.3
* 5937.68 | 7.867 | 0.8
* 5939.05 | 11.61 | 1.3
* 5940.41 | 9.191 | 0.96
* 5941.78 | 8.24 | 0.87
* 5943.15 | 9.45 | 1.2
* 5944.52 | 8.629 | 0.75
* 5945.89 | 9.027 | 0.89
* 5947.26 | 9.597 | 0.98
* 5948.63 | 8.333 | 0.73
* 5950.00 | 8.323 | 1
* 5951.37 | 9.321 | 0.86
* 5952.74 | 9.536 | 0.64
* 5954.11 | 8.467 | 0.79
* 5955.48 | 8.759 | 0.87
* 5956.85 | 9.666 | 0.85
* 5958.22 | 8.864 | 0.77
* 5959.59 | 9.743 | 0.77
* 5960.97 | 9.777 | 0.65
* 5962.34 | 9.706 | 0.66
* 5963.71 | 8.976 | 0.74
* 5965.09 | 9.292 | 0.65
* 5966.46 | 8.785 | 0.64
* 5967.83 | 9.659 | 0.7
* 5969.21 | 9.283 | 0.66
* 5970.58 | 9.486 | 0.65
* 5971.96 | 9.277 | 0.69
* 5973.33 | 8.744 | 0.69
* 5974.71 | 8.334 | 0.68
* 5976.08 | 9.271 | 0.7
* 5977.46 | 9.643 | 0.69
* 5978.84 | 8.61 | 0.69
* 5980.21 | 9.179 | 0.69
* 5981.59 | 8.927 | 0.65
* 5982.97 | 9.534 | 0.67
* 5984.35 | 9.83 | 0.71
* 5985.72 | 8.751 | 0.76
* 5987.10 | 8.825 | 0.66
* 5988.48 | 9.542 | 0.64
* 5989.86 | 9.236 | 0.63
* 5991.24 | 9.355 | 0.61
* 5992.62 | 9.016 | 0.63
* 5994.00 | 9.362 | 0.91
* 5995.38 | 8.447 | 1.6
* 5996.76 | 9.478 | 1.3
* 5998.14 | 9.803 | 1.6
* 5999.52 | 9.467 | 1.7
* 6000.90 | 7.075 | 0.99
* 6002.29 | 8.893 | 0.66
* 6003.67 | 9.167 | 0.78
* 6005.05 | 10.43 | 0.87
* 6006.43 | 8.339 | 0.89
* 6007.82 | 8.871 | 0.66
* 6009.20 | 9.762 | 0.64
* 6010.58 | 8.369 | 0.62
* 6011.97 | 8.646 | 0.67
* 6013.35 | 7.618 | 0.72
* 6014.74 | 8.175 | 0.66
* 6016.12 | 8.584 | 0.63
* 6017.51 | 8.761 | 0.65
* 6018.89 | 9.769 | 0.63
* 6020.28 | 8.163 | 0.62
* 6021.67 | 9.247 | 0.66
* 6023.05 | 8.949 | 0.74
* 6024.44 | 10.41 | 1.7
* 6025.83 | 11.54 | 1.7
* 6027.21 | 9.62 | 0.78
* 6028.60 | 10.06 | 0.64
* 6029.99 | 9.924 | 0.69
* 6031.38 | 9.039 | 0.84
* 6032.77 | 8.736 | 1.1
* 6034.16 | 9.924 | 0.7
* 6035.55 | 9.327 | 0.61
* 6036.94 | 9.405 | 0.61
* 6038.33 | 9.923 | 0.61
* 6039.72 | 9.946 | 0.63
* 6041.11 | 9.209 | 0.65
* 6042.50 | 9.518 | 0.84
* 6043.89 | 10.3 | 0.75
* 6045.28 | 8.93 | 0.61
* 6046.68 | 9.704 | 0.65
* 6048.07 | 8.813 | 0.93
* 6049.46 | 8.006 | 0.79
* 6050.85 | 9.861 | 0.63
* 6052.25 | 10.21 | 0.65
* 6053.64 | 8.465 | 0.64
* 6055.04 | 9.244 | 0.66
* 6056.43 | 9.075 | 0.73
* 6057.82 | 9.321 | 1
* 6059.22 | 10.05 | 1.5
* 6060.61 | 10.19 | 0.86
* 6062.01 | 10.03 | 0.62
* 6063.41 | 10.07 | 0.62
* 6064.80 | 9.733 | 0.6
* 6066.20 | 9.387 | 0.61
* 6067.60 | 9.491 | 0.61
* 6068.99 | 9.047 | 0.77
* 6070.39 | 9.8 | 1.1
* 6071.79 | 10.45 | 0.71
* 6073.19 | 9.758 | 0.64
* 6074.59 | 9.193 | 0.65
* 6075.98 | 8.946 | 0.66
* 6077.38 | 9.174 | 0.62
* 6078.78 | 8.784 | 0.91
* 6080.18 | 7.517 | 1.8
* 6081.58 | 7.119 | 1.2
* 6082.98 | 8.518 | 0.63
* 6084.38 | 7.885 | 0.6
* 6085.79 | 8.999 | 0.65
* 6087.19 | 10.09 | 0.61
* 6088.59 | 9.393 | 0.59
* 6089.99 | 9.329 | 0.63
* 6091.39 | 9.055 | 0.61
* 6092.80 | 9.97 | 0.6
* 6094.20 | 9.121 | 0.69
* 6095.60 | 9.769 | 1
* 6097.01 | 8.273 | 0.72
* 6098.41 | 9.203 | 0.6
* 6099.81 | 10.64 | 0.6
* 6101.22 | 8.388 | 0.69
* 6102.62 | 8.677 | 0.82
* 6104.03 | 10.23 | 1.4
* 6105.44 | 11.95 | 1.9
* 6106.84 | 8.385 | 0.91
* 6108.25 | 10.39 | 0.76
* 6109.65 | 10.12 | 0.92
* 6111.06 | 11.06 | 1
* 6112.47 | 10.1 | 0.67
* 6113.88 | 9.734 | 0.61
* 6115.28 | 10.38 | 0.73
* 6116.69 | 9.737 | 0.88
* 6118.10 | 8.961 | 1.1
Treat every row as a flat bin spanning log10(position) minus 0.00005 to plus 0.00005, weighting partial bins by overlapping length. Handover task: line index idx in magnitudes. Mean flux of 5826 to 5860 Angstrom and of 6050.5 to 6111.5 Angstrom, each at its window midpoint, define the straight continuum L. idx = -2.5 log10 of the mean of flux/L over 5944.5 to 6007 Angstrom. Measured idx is 0.03 mag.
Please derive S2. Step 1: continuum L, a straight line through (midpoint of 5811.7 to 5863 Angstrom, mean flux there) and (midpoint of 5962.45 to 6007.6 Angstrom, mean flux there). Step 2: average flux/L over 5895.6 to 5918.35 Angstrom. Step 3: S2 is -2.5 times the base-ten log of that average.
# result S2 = 0.03 mag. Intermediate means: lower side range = 9.38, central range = 9.01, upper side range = 9.13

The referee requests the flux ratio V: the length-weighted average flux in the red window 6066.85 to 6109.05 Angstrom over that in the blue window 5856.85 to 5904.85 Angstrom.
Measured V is 1.11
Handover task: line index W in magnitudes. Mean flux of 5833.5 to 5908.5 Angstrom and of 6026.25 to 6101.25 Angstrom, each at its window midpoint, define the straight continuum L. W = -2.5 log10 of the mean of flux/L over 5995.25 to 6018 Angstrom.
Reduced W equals 0.04 mag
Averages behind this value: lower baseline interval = 8.66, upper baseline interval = 9.35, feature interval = 8.83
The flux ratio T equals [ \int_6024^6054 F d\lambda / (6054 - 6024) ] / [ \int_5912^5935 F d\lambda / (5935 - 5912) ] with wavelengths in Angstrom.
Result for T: 1.02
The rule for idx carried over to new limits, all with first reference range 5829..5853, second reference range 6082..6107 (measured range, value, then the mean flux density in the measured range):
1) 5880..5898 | 0.19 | 7.78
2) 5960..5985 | 0.01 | 9.24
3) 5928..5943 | -0.05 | 9.77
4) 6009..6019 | 0.09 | 8.6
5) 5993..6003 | 0.05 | 8.93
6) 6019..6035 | -0.03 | 9.6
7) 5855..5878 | 0.04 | 8.96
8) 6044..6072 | -0.02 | 9.49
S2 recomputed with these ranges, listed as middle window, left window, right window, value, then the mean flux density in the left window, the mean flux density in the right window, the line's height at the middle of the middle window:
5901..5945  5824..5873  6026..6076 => 0.008 mag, 9.35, 9.55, 9.43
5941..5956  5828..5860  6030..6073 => 0.066 mag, 9.36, 9.52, 9.44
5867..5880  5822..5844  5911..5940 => 0.069 mag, 9.56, 9.54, 9.55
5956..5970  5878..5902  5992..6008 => -0.086 mag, 7.92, 9.03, 8.66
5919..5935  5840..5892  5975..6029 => -0.030 mag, 8.9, 9.14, 9.01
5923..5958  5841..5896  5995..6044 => -0.025 mag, 8.78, 9.24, 9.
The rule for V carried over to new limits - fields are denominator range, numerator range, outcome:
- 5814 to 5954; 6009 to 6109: 1.03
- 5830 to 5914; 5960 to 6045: 1.04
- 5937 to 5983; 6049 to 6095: 1.01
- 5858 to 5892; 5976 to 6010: 1.06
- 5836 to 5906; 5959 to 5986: 1.07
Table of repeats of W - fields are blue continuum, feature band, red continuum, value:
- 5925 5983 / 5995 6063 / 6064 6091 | -0.02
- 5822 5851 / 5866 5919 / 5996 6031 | 0.08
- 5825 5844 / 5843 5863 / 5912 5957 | 0.04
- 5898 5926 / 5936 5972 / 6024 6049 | 0.01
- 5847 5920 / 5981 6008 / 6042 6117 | 0.00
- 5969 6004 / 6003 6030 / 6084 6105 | -0.01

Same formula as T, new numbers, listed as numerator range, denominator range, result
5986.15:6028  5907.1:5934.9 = 0.94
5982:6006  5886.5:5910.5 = 1.16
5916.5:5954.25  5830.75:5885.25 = 1.00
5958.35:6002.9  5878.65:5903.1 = 1.16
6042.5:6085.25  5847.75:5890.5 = 1.04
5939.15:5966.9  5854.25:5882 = 1.01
